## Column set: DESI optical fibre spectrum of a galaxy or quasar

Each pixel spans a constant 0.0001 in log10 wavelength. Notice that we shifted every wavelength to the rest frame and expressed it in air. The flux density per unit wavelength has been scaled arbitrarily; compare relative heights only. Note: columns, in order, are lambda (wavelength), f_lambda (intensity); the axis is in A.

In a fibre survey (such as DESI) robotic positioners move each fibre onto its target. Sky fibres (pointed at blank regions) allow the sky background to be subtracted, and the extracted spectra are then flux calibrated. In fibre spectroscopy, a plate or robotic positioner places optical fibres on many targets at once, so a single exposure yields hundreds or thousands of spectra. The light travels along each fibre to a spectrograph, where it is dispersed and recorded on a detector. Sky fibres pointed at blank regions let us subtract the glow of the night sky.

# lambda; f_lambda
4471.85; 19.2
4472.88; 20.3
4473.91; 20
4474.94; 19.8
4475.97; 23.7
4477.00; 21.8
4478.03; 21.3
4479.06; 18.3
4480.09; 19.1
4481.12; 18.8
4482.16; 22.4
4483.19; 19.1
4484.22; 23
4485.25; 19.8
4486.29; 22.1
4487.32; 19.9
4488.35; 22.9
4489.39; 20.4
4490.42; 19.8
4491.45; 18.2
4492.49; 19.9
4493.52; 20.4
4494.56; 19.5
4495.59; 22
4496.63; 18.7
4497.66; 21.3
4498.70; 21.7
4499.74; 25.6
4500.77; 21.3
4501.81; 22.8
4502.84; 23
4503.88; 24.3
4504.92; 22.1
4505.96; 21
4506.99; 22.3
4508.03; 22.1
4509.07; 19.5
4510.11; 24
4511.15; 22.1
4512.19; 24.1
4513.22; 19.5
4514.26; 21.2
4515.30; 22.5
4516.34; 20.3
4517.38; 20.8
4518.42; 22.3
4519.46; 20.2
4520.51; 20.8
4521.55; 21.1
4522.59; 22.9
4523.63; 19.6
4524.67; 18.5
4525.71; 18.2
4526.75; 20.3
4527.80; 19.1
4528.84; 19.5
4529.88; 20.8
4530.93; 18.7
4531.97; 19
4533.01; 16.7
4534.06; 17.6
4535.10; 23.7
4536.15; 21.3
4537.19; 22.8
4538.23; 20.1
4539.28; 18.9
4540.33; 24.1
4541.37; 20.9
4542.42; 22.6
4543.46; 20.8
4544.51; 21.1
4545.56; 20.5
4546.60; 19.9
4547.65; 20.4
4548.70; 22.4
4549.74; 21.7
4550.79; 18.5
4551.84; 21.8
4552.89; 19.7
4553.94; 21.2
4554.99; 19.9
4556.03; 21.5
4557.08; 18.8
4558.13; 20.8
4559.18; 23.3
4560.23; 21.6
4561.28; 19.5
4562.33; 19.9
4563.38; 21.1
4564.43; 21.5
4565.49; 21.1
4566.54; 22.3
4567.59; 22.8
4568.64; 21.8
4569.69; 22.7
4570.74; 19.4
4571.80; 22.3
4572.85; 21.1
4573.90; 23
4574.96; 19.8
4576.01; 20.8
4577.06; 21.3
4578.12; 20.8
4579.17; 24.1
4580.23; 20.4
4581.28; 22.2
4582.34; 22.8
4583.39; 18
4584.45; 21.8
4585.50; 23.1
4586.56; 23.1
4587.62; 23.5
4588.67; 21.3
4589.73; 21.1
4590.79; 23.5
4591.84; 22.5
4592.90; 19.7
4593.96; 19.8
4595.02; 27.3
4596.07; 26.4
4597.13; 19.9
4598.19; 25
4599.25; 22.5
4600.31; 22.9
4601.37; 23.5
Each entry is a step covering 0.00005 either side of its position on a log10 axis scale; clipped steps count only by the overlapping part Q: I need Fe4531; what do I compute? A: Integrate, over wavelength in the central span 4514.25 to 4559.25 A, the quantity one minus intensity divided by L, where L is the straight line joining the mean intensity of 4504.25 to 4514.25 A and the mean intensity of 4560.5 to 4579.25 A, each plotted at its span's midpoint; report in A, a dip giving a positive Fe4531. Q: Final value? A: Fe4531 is 2.2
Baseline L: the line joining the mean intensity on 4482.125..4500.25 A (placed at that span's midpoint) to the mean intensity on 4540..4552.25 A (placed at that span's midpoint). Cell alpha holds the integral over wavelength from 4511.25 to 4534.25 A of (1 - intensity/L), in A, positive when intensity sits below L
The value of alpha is 0.9 A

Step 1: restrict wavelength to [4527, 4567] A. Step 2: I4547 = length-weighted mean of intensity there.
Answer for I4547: 20.7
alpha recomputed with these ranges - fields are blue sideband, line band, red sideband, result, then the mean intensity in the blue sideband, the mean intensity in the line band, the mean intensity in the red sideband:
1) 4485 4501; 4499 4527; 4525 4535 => -2.36 A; 20.9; 21.6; 19.1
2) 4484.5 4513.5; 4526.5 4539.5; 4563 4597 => 1.06 A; 21.5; 19.9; 21.9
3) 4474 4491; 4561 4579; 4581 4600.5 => 0.64 A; 20.7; 21.3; 22.4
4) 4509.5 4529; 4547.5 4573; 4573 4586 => 0.26 A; 20.9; 21.1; 21.5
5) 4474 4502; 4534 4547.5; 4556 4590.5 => 0.02 A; 20.8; 21.2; 21.5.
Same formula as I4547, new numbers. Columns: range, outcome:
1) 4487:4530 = 21.1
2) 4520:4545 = 20.4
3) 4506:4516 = 21.9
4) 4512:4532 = 20.4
